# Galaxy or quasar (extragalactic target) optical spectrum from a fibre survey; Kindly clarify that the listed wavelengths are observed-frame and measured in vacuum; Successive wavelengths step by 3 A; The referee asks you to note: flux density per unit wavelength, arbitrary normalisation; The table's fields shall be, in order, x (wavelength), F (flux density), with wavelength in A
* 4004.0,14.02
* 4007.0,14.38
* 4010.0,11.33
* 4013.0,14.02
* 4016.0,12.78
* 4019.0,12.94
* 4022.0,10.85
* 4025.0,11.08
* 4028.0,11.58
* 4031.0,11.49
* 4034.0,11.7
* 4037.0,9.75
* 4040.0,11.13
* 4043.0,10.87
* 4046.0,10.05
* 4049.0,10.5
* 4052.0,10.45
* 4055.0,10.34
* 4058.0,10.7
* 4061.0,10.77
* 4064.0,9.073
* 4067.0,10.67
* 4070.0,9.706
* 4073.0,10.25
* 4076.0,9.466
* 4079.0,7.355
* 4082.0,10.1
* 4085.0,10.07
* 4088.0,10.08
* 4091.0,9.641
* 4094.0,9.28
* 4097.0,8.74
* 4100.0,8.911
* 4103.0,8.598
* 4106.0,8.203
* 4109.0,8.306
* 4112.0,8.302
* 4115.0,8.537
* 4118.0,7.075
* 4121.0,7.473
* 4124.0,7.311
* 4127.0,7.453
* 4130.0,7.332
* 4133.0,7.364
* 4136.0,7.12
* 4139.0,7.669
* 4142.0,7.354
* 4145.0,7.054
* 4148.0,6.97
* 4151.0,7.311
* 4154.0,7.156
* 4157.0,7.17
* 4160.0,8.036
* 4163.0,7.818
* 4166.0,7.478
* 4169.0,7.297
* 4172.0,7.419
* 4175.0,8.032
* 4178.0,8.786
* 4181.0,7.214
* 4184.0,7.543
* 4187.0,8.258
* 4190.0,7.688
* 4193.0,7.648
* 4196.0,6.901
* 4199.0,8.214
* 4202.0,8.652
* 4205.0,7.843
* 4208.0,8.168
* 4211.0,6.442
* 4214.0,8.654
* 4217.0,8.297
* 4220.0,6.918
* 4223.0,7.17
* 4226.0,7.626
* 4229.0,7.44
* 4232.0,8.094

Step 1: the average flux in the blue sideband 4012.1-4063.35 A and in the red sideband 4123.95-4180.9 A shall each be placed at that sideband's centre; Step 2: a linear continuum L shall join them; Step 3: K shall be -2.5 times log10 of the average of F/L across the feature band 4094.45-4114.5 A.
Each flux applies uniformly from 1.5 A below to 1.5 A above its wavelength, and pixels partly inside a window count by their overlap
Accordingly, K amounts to 0.06 mag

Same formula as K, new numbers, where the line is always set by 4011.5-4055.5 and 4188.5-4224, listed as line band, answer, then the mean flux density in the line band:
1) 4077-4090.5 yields 0.094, 9.42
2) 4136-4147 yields 0.235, 7.31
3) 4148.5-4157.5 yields 0.223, 7.19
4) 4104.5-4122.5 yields 0.207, 7.98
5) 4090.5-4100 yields 0.103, 9.13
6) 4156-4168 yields 0.136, 7.63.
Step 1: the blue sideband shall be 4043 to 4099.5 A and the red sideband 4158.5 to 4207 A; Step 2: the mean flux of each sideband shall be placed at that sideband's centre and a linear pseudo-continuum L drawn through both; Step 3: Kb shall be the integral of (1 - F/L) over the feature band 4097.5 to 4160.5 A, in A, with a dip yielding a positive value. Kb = 8.14 A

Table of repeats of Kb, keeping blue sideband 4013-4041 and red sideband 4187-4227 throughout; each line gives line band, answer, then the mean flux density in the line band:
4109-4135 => 5.3 A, 7.64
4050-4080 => 2.4 A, 9.93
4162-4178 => 1.5 A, 7.71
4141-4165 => 4.1 A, 7.36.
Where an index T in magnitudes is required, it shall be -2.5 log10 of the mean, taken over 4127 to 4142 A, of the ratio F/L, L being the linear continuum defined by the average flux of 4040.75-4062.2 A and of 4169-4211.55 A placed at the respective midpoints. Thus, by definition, 0.20 mag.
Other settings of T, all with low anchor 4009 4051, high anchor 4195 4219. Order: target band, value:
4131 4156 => 0.25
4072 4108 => 0.12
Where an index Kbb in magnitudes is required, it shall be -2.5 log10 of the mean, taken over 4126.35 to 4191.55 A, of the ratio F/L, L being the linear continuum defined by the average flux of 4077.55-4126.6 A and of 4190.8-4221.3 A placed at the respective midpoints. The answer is 0.09 mag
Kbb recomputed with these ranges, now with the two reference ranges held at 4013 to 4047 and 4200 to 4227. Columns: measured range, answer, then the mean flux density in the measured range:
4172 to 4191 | 0.069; 7.89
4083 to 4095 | 0.049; 9.8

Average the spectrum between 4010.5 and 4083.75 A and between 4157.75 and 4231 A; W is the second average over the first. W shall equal 0.72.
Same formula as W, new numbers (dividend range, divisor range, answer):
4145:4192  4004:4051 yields 0.65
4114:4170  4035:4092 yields 0.74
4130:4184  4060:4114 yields 0.81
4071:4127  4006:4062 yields 0.77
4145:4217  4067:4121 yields 0.86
